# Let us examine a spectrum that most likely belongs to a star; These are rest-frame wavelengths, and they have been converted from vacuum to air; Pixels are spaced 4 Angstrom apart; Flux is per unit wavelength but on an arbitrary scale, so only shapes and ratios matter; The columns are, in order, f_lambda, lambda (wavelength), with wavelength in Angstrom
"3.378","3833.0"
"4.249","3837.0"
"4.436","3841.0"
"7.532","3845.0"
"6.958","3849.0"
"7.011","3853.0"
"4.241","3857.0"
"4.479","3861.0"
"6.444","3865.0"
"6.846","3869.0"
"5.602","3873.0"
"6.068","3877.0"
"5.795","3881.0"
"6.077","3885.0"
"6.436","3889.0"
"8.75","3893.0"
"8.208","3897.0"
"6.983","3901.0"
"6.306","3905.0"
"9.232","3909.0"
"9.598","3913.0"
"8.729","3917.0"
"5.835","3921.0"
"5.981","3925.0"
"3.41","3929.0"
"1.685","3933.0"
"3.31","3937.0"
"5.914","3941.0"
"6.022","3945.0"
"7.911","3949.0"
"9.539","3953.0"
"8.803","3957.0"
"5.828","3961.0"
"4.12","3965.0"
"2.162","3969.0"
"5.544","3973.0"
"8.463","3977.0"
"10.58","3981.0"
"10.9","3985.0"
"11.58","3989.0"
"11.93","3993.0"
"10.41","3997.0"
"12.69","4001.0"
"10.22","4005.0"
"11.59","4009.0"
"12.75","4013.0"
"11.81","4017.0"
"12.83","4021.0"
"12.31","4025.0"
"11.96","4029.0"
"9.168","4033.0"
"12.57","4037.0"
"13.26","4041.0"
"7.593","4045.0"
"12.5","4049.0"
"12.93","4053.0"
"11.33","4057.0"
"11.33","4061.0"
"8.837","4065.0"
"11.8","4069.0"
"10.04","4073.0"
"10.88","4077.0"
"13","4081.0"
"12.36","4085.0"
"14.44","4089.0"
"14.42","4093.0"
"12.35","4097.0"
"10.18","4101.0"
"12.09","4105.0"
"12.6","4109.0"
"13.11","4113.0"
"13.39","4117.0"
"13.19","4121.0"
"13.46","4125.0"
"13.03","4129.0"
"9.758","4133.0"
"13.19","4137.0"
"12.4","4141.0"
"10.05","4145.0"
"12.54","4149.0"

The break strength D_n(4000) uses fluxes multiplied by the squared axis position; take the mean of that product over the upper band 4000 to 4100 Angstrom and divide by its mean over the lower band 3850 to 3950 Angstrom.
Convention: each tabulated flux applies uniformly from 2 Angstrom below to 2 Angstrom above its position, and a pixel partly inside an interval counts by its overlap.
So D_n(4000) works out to 2.03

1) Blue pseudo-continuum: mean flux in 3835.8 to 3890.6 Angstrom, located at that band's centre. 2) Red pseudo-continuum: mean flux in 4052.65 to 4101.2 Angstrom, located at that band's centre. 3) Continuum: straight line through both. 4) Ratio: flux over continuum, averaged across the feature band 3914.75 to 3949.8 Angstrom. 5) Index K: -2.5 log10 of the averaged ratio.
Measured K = 0.40 mag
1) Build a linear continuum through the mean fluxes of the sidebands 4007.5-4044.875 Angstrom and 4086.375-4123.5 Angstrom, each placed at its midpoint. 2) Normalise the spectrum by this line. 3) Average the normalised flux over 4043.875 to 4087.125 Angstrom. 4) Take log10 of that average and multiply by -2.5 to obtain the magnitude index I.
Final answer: 0.10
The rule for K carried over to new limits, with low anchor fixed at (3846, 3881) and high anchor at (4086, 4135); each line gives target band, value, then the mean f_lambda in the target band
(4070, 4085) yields 0.03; 11.5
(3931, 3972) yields 0.45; 5.53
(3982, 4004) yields -0.20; 11.4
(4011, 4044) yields -0.15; 11.9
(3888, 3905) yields -0.10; 7.51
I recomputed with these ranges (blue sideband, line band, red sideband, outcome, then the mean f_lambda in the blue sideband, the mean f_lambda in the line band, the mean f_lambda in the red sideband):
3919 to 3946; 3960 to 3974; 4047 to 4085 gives 0.43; 4.54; 4.23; 11.5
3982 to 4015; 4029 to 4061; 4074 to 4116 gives 0.06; 11.5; 11.4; 12.5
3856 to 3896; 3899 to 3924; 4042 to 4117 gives -0.08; 6.17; 7.71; 11.8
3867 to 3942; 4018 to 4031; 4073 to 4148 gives -0.24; 6.36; 12.3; 12.4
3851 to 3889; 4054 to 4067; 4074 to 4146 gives 0.04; 5.87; 10.7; 12.4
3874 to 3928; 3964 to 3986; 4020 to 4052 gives 0.36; 7.13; 6.91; 11.5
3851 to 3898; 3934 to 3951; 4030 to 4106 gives 0.43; 6.29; 5.55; 11.6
